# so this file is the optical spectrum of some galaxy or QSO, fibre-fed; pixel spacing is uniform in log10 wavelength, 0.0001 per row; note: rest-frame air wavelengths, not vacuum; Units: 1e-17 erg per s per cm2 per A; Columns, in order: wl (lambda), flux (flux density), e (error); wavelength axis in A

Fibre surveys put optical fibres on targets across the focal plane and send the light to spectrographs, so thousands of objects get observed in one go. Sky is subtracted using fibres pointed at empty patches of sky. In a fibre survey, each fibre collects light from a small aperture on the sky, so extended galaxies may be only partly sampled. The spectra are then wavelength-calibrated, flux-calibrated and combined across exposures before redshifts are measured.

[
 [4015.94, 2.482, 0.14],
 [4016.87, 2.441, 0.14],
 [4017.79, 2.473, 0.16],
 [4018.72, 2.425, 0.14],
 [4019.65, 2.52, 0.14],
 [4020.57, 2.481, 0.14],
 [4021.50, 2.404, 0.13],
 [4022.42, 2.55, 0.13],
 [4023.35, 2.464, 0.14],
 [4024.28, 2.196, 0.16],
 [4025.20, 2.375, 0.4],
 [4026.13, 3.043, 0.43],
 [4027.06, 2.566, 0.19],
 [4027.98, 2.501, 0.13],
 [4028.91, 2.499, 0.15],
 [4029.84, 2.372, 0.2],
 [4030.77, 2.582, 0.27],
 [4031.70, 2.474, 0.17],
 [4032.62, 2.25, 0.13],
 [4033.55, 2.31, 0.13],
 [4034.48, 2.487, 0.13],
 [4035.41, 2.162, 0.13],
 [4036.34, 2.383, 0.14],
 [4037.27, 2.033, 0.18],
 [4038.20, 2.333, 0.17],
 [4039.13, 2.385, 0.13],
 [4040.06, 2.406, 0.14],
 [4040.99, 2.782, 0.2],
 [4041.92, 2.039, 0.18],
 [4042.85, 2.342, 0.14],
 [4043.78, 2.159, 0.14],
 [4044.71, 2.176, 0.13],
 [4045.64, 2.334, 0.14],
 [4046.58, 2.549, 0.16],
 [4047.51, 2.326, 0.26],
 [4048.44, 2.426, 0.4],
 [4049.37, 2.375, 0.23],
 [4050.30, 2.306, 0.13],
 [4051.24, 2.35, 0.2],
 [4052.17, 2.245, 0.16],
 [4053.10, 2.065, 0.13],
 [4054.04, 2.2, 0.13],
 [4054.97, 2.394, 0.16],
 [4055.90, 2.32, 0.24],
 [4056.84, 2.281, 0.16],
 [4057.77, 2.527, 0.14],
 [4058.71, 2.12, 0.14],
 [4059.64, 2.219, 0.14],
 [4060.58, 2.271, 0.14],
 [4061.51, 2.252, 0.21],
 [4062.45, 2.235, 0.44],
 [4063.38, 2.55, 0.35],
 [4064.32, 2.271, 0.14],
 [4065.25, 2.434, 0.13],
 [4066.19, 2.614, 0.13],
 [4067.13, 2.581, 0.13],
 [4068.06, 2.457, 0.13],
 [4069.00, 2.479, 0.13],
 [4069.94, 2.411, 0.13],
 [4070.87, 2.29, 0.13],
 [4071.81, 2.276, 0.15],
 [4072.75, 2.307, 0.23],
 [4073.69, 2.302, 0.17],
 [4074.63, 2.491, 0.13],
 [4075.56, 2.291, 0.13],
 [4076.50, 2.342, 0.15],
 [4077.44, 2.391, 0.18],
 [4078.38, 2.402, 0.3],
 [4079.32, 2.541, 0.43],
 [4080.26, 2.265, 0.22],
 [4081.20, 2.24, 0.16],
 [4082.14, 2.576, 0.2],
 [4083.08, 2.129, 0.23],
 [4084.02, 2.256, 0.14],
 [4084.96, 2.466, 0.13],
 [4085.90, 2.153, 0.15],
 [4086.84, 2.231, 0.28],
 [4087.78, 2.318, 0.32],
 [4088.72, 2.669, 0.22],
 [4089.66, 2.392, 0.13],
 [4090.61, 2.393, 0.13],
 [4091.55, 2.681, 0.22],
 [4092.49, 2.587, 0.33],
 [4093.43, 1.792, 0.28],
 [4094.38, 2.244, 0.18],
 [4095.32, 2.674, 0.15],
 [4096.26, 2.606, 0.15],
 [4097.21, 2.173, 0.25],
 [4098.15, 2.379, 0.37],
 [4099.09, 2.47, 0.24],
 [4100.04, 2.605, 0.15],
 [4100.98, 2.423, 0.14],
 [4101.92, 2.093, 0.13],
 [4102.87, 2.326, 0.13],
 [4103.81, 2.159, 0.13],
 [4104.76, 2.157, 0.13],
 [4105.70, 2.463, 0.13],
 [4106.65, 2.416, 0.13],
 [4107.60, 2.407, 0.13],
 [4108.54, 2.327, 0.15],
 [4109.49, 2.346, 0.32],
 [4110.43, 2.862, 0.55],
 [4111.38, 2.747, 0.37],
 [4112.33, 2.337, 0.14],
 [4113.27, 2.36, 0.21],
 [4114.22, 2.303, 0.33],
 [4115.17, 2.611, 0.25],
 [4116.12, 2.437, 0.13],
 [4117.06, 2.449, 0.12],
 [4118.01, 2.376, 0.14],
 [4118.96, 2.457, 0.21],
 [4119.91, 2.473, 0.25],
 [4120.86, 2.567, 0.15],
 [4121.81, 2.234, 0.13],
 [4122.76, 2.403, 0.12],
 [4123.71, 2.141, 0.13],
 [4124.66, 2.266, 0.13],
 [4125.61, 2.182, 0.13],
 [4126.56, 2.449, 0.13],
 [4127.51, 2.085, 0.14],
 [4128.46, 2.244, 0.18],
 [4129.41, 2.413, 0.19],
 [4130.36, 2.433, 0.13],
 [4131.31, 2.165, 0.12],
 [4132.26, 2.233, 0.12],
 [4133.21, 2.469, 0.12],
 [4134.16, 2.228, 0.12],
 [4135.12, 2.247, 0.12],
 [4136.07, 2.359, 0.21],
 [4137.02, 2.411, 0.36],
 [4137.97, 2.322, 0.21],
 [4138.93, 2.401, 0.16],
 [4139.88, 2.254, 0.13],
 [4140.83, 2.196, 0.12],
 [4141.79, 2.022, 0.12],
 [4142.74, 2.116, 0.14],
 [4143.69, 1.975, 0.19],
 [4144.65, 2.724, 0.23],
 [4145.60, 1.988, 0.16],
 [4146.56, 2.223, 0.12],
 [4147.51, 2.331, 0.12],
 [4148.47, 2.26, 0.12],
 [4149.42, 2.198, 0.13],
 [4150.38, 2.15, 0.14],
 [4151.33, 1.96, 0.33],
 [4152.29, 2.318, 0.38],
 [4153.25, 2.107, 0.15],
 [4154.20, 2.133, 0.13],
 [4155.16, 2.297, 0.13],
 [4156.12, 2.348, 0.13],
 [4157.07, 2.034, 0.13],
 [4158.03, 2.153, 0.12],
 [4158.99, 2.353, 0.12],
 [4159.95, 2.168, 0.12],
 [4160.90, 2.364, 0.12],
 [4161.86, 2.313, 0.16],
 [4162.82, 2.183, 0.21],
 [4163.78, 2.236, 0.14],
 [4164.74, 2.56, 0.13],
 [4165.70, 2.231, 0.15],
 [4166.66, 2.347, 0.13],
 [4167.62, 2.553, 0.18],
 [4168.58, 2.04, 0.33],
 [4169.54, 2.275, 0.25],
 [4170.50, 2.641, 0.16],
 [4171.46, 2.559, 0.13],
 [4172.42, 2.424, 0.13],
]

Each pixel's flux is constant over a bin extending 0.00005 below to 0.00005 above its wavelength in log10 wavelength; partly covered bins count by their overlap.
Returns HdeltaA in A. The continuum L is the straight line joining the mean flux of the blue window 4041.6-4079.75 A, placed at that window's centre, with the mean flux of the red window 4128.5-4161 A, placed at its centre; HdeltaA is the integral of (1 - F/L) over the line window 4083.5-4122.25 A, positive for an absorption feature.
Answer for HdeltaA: -1.82 A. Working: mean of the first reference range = 2.34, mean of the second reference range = 2.24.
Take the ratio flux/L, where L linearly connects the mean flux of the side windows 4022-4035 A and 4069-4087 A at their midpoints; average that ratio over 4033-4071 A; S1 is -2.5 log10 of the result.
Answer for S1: 0.03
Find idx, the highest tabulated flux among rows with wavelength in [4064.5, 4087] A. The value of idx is 2.614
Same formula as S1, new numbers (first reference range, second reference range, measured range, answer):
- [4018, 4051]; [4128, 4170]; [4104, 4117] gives -0.06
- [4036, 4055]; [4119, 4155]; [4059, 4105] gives -0.03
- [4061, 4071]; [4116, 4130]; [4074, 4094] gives 0.02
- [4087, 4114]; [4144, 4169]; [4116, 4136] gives 0.00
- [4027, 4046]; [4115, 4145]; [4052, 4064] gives 0.03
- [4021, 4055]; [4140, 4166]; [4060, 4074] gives -0.02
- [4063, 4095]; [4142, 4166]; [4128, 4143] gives -0.01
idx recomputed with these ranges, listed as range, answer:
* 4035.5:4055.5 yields 2.782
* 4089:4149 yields 2.862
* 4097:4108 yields 2.605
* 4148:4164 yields 2.364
